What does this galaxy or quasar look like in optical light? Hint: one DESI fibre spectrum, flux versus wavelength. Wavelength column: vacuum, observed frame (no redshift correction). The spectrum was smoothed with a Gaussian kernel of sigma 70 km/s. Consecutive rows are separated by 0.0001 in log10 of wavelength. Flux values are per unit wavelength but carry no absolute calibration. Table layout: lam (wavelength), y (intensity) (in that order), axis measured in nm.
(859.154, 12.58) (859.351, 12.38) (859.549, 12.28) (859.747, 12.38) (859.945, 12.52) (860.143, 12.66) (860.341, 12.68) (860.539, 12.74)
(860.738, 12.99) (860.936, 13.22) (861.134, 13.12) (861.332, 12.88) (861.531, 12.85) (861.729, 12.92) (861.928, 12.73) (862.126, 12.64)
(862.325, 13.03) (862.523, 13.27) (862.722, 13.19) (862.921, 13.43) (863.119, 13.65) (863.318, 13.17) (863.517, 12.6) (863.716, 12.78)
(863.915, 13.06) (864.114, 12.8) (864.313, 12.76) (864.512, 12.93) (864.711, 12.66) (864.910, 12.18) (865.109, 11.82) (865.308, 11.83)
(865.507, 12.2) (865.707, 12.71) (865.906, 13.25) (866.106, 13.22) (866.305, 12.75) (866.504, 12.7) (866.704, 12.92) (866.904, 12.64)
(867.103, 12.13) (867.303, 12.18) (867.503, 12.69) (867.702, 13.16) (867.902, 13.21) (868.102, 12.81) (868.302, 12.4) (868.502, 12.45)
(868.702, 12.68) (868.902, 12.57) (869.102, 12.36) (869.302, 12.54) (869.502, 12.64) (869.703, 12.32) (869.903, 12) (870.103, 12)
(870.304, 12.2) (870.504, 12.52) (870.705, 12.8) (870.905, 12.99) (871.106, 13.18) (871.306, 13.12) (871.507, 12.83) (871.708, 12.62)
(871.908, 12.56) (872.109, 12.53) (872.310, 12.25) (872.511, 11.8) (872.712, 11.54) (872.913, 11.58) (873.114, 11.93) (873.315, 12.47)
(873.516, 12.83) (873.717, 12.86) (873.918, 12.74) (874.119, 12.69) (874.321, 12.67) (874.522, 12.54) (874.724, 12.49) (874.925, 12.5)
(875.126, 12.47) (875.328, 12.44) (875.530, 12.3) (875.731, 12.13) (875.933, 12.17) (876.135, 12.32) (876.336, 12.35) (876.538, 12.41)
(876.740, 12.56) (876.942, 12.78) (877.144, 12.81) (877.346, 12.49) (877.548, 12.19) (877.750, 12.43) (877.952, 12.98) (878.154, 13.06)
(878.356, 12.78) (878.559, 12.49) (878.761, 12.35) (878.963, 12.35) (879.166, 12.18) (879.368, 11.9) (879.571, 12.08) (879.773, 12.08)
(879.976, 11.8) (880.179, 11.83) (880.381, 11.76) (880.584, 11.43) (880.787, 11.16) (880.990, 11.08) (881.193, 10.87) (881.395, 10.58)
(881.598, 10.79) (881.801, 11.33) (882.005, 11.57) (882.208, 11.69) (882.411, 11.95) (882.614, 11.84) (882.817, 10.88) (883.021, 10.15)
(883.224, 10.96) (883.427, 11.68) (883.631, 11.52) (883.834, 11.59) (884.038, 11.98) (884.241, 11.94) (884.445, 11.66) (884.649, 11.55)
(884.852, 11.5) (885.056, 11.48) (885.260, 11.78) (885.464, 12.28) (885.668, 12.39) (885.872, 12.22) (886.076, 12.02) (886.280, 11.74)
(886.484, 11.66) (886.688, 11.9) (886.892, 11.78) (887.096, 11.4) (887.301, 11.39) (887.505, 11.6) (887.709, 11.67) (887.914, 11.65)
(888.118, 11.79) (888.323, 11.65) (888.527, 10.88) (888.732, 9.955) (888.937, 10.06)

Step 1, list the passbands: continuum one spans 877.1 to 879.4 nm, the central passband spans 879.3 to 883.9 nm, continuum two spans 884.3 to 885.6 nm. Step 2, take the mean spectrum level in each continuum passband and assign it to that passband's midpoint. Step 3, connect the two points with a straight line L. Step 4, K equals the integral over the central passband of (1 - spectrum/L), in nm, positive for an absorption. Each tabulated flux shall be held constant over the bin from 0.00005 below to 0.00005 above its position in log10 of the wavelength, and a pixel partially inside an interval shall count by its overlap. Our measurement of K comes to 0.27 nm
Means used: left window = 12.5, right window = 11.7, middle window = 11.4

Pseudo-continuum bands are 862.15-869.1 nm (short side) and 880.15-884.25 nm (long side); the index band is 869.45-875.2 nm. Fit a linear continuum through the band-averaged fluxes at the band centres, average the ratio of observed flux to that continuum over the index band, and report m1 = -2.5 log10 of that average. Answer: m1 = -0.03 mag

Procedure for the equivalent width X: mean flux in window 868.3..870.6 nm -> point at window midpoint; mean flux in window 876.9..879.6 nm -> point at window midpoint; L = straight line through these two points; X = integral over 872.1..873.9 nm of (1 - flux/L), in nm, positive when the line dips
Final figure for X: 0.03 nm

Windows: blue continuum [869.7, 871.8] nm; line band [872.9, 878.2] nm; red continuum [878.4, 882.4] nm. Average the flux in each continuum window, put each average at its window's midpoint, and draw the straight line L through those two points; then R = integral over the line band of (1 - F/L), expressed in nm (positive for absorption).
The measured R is -0.16 nm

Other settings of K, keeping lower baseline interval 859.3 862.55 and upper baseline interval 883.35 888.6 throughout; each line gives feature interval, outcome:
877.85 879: -0.06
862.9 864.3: -0.04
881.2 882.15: 0.07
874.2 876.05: -0.04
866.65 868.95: -0.03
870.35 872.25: -0.07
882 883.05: 0.04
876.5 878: -0.06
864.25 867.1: 0.00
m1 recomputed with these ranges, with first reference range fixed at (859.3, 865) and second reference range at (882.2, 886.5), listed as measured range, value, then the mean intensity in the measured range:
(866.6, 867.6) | 0.01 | 12.5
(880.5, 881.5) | 0.08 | 11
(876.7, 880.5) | -0.03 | 12.4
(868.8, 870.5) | 0.01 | 12.3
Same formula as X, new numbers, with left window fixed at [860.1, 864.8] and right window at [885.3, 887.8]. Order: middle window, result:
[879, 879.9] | 0.007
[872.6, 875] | 0.005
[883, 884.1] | 0.055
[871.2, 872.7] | 0.005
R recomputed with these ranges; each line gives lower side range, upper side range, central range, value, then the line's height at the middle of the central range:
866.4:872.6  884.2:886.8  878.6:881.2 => 0.06 nm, 12.1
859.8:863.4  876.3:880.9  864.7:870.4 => 0.09 nm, 12.7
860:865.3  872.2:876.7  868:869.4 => 0.01 nm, 12.6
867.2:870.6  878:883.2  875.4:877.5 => -0.08 nm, 12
